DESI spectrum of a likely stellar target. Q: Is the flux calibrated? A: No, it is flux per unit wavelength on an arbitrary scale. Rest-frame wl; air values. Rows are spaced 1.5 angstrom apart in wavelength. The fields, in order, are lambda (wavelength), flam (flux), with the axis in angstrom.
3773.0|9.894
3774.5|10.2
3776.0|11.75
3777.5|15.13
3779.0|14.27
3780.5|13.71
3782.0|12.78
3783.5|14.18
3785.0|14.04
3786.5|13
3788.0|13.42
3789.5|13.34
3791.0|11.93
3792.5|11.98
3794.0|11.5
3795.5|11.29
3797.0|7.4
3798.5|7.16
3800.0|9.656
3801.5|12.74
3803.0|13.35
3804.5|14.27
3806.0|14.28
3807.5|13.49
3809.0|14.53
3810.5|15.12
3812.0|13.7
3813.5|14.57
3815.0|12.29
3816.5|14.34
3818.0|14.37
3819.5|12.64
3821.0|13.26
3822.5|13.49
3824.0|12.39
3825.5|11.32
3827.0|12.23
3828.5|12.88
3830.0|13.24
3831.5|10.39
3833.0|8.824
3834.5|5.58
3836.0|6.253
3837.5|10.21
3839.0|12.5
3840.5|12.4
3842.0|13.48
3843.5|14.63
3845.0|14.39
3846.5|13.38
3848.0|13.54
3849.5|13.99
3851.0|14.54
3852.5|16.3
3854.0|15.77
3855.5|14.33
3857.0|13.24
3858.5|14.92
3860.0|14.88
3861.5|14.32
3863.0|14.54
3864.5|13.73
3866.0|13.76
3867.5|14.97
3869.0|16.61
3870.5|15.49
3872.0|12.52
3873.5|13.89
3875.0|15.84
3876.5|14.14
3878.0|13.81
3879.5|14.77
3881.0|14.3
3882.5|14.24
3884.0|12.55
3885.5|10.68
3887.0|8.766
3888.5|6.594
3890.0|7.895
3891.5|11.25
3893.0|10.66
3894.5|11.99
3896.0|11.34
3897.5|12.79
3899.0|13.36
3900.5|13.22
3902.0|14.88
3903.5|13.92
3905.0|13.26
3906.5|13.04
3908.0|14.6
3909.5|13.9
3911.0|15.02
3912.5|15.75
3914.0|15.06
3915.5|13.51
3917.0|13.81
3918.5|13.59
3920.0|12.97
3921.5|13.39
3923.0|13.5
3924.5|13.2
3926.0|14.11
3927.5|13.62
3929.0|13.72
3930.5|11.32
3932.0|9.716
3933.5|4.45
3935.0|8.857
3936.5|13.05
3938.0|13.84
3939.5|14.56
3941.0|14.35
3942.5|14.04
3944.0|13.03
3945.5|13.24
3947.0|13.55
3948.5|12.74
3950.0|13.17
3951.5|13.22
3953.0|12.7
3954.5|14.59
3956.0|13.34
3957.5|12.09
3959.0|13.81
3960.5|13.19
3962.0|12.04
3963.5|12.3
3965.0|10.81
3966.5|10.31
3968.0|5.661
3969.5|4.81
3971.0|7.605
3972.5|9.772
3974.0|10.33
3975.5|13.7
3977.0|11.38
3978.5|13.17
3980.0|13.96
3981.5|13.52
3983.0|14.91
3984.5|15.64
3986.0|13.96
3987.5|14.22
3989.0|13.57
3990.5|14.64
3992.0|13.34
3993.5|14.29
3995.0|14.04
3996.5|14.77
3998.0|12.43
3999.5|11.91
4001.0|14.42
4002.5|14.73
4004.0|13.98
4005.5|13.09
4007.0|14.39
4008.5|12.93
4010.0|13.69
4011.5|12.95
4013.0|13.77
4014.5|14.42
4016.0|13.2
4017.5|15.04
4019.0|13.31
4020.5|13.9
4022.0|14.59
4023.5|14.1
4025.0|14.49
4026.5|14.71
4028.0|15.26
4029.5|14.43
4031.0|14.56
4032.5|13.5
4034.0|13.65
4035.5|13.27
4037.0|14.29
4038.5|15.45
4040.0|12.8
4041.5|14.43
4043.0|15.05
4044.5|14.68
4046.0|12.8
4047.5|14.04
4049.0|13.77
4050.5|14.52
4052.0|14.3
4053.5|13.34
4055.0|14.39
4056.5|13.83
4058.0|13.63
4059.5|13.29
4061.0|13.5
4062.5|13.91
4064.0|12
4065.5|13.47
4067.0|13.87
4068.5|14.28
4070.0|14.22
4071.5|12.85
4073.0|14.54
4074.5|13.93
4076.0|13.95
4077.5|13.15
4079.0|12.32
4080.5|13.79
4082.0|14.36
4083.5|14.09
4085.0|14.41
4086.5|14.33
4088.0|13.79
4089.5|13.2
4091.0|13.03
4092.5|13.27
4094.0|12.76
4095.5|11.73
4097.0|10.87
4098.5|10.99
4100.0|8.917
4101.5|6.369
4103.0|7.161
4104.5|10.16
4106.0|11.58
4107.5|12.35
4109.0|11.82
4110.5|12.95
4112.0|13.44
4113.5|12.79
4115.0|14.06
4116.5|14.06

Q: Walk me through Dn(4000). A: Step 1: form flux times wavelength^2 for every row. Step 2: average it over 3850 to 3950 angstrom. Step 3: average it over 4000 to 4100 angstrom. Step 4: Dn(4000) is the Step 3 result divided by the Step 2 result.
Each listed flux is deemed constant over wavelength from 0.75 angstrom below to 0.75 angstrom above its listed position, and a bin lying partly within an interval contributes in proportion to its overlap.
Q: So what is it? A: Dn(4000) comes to 1.12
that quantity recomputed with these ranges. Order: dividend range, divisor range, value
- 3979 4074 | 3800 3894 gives 1.18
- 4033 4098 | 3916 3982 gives 1.19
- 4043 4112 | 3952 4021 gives 1.05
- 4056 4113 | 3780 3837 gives 1.19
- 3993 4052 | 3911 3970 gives 1.17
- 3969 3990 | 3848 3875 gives 0.90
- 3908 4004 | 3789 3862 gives 1.08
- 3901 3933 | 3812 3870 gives 1.07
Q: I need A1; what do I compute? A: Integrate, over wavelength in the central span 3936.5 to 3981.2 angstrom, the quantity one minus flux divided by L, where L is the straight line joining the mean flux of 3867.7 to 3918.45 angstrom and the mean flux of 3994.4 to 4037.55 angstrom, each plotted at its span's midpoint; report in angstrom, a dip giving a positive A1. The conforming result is 4.7 angstrom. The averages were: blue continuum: 13.2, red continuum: 13.9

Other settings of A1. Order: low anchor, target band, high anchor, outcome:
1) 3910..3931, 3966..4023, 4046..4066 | 3.3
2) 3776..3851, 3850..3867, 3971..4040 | -2.4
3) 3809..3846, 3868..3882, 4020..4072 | -2.1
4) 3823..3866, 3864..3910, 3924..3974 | -2.1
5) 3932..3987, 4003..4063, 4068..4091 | -4.0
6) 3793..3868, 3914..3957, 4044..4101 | 0.6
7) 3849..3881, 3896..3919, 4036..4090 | 0.8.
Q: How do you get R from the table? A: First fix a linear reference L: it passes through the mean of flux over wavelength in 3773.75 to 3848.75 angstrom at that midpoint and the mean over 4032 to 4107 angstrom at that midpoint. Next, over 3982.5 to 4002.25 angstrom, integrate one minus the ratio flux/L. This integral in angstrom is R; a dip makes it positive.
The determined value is -1.7 angstrom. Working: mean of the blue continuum 12.4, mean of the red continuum 13.1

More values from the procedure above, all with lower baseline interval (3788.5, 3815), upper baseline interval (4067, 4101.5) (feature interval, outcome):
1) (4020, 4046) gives -2.8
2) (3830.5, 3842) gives 2.5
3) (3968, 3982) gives 2.4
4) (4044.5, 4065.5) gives -1.2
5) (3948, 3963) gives -0.4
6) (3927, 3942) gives 1.1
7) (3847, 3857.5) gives -1.7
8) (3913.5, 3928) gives -1.2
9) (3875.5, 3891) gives 0.9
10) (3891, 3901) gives 0.4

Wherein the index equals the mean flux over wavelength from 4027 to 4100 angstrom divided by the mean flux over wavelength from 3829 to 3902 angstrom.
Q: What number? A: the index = 1.06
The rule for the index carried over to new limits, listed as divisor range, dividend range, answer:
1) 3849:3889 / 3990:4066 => 1.00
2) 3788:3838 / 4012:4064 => 1.17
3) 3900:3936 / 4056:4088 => 1.05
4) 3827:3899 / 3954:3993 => 0.95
